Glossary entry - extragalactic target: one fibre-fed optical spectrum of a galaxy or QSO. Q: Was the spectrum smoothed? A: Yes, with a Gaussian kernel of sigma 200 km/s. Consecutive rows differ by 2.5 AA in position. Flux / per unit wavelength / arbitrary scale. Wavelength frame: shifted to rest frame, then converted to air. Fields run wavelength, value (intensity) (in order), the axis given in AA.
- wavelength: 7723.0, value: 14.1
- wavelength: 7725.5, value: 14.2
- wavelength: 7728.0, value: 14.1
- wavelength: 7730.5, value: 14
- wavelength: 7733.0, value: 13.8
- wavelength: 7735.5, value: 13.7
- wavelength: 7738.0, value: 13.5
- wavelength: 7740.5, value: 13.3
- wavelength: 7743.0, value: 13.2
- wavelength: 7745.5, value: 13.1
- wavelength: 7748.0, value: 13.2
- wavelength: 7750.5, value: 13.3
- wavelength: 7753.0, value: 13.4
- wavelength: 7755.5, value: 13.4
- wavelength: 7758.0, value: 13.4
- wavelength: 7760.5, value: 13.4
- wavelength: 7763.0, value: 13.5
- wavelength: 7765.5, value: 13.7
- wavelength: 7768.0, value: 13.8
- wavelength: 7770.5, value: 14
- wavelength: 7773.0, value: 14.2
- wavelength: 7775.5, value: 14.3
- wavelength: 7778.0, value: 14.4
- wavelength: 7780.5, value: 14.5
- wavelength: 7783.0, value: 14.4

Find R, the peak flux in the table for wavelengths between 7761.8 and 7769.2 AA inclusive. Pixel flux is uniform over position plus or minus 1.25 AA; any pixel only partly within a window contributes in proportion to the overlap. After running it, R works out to 13.8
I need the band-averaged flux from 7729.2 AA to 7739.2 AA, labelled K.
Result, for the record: 13.8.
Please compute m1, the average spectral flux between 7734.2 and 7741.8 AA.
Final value 13.5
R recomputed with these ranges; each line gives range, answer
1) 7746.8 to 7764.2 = 13.5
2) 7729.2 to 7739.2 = 14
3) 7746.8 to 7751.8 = 13.3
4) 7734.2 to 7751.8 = 13.7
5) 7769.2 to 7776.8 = 14.3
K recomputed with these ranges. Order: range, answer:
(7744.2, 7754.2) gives 13.2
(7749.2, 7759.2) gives 13.4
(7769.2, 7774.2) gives 14.1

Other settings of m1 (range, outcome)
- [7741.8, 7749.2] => 13.2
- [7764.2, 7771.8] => 13.8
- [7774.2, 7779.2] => 14.3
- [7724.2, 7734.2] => 14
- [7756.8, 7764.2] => 13.4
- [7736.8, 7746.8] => 13.3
